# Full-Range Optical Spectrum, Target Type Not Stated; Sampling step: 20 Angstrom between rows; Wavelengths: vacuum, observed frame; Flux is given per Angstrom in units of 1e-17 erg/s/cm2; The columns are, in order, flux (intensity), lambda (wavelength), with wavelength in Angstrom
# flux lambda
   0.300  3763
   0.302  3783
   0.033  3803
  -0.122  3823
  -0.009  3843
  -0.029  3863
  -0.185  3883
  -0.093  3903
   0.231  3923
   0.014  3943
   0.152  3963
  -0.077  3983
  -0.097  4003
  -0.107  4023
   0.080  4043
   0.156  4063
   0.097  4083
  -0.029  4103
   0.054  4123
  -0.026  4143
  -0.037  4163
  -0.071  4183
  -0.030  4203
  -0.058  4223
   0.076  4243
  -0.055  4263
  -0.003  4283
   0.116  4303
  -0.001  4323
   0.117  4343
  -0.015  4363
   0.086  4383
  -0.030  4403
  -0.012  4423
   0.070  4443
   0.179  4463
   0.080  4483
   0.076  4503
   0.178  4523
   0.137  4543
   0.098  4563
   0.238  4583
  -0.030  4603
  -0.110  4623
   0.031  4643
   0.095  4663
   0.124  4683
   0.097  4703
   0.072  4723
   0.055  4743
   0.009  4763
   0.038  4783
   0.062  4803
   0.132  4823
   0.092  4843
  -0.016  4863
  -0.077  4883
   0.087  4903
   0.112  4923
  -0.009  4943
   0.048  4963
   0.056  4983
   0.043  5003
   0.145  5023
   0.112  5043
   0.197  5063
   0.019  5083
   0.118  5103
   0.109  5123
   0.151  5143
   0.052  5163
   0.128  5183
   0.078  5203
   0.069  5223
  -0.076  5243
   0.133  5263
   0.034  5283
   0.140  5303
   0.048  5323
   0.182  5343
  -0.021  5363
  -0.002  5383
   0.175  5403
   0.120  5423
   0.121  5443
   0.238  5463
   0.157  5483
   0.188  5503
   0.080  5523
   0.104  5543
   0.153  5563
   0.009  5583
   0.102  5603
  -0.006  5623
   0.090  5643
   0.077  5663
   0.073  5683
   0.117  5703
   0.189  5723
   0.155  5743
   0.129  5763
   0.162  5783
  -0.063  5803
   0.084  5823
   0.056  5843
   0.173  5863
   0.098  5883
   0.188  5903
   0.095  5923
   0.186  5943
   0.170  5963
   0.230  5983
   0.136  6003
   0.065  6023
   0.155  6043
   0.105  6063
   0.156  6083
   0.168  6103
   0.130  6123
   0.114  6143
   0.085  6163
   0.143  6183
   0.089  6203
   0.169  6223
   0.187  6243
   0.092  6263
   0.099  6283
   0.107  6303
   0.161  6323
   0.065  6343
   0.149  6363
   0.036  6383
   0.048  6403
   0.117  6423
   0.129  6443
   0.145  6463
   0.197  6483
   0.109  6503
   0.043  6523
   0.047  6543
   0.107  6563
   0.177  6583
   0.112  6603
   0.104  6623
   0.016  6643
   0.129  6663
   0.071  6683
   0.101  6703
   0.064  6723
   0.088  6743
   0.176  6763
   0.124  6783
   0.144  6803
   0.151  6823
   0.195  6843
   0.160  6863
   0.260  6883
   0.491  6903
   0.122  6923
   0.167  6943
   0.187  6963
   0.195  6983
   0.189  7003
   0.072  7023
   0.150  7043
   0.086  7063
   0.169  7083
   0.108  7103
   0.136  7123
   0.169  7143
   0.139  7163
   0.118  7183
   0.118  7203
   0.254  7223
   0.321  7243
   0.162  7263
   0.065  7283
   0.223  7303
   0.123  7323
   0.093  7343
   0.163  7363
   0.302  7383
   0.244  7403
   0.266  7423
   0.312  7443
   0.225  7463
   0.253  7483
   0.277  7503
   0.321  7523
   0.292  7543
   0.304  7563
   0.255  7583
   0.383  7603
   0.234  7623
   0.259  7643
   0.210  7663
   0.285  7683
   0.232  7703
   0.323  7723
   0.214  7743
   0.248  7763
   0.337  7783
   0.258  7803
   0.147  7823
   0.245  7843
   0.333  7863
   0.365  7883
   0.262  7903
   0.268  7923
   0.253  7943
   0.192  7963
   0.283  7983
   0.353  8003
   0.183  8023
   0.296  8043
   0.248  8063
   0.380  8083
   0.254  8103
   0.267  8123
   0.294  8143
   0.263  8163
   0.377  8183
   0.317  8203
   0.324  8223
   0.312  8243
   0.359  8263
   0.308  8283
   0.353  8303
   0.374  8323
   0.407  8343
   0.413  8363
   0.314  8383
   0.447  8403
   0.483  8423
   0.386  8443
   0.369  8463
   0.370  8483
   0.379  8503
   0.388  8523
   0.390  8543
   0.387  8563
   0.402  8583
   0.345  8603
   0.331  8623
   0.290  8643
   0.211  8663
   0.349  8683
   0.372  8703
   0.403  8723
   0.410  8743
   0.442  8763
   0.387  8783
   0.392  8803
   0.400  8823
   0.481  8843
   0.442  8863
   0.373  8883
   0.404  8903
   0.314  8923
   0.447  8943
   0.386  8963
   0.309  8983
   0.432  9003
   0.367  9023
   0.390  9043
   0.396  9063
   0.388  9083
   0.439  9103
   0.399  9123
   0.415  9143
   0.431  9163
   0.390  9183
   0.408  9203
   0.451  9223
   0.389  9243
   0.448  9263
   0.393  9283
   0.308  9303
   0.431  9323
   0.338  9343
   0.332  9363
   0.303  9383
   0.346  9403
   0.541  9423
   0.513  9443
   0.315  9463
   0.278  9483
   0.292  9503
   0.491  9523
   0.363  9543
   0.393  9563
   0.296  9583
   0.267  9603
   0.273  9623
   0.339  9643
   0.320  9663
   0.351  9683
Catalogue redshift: 0.85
